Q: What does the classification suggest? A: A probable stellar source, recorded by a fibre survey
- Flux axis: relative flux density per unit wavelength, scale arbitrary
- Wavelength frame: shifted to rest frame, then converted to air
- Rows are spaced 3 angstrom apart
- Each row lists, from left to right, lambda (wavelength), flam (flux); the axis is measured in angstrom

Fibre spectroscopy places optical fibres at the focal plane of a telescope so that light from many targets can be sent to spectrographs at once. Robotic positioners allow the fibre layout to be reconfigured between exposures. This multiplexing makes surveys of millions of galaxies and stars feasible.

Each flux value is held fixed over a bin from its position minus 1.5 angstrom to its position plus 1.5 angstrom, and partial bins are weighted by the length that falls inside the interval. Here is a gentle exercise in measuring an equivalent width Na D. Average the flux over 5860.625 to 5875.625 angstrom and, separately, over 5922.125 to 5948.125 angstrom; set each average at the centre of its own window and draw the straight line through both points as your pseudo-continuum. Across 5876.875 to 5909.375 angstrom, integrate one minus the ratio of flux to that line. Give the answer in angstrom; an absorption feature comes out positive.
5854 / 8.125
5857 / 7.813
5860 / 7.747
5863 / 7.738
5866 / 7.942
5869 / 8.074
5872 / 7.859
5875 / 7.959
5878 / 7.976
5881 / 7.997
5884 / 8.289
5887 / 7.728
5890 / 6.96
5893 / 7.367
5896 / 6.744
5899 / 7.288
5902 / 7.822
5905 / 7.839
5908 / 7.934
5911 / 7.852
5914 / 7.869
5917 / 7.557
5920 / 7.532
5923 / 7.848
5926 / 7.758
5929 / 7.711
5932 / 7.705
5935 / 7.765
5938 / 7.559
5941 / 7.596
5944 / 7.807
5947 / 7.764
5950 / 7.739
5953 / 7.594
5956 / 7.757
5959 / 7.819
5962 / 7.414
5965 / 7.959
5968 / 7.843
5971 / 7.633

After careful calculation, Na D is 0.9 angstrom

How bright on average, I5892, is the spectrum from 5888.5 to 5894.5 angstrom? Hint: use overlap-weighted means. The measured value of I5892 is 7.16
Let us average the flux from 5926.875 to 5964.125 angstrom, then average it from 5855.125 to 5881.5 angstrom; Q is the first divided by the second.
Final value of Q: 0.97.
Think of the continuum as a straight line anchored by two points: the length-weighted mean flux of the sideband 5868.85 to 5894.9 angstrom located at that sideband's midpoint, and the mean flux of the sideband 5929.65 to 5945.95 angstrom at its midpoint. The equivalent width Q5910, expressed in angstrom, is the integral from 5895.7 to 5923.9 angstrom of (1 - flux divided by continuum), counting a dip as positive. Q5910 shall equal 0.3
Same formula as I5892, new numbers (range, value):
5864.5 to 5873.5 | 7.96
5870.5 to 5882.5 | 7.95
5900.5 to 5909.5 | 7.86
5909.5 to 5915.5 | 7.86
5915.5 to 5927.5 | 7.67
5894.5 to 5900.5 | 7.02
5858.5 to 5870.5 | 7.88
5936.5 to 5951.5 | 7.69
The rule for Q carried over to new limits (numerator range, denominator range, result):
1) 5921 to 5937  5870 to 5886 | 0.97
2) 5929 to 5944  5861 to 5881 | 0.97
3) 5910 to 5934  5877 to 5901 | 1.02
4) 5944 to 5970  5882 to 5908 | 1.03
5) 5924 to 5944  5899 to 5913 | 0.99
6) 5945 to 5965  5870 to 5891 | 0.98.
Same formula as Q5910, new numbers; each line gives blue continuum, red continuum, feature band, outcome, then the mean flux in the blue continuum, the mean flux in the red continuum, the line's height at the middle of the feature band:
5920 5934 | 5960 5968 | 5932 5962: 0.1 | 7.73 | 7.72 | 7.73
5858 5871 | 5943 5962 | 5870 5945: 1.0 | 7.87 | 7.72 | 7.8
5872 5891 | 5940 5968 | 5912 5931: 0.2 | 7.84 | 7.73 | 7.78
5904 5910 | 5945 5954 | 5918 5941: 0.3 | 7.89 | 7.71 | 7.79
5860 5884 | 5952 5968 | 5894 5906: 0.7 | 7.95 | 7.72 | 7.88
